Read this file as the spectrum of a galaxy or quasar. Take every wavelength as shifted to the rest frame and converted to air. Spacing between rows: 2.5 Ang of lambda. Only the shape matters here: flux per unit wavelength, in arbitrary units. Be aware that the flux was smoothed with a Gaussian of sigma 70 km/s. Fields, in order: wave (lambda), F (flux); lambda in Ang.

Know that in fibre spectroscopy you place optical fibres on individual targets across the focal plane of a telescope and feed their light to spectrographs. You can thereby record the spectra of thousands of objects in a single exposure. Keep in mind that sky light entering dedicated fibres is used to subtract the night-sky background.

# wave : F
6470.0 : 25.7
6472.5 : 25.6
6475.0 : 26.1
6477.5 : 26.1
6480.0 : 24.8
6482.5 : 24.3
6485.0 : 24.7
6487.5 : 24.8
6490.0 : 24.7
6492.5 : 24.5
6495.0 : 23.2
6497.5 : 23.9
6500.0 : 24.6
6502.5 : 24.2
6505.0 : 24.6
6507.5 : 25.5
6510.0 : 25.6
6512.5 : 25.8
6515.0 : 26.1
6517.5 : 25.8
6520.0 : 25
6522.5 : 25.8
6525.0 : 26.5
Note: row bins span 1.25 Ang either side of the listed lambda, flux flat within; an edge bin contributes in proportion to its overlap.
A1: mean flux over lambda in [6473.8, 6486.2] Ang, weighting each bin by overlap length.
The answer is 25.2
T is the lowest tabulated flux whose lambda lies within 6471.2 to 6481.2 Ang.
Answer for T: 24.8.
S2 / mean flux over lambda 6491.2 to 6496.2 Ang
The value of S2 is 23.9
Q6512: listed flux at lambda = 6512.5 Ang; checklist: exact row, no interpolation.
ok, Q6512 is 25.8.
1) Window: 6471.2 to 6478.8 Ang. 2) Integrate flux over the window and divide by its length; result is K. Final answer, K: 25.9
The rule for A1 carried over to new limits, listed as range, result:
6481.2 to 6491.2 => 24.6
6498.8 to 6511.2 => 24.9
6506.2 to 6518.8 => 25.8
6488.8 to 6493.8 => 24.6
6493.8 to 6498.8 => 23.6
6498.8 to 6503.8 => 24.4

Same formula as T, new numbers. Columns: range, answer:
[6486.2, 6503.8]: 23.2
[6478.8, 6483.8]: 24.3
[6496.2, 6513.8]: 23.9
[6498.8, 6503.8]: 24.2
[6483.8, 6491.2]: 24.7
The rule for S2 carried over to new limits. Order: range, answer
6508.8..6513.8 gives 25.7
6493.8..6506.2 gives 24.1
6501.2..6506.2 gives 24.4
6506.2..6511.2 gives 25.5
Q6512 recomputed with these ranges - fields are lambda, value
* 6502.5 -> 24.2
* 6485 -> 24.7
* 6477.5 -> 26.1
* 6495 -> 23.2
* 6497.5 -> 23.9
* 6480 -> 24.8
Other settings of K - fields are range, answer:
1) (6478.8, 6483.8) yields 24.5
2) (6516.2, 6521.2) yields 25.4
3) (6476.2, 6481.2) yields 25.5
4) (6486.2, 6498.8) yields 24.2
